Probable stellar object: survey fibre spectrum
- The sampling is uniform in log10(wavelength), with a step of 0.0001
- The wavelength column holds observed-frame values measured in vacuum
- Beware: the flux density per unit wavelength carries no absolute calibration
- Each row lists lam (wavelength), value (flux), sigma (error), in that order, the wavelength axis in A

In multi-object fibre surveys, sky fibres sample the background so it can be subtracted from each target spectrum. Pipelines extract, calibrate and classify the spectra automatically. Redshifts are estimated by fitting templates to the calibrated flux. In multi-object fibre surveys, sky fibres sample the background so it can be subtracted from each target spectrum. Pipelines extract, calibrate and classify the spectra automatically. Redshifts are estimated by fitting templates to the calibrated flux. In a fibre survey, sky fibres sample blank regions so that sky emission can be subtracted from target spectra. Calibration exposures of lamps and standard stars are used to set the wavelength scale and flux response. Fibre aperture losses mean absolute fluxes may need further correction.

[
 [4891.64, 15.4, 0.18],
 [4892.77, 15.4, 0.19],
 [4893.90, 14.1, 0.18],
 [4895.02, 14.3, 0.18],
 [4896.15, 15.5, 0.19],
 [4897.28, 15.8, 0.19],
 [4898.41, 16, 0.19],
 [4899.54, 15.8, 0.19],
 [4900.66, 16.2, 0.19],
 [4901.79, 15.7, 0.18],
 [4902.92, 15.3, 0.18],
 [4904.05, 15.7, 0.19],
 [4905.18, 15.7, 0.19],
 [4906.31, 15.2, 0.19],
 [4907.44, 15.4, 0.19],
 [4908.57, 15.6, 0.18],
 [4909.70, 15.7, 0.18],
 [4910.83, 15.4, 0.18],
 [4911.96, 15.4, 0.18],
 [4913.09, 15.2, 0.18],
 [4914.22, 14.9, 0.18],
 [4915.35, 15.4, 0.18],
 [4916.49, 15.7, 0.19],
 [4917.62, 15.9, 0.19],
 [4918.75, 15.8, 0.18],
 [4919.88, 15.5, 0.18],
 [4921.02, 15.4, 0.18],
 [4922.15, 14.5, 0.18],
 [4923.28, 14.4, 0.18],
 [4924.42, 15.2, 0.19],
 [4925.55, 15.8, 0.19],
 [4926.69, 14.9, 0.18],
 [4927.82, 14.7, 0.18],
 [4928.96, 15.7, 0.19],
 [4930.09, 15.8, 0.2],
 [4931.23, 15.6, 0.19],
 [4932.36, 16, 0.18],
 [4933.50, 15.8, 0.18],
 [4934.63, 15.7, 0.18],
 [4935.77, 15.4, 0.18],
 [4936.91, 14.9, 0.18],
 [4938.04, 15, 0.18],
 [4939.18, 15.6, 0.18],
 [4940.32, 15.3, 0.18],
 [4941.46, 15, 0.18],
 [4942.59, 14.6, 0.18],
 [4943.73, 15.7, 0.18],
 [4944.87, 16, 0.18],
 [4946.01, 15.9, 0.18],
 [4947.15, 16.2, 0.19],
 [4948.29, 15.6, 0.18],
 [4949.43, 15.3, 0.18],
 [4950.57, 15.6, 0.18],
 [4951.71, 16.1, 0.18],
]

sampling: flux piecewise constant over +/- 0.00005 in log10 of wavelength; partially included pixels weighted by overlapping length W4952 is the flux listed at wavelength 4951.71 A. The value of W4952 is 16.1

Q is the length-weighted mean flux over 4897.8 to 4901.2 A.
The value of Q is 16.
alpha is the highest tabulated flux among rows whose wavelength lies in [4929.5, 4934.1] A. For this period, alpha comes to 16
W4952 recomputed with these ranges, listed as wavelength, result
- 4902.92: 15.3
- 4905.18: 15.7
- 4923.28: 14.4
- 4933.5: 15.8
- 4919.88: 15.5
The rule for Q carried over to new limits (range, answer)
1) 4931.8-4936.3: 15.7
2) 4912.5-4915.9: 15.2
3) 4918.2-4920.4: 15.7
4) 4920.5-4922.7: 15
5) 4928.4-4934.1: 15.8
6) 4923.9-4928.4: 15.1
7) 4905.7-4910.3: 15.5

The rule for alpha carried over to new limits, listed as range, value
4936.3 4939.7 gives 15.6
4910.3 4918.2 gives 15.9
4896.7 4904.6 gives 16.2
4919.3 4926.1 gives 15.8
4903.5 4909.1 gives 15.7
